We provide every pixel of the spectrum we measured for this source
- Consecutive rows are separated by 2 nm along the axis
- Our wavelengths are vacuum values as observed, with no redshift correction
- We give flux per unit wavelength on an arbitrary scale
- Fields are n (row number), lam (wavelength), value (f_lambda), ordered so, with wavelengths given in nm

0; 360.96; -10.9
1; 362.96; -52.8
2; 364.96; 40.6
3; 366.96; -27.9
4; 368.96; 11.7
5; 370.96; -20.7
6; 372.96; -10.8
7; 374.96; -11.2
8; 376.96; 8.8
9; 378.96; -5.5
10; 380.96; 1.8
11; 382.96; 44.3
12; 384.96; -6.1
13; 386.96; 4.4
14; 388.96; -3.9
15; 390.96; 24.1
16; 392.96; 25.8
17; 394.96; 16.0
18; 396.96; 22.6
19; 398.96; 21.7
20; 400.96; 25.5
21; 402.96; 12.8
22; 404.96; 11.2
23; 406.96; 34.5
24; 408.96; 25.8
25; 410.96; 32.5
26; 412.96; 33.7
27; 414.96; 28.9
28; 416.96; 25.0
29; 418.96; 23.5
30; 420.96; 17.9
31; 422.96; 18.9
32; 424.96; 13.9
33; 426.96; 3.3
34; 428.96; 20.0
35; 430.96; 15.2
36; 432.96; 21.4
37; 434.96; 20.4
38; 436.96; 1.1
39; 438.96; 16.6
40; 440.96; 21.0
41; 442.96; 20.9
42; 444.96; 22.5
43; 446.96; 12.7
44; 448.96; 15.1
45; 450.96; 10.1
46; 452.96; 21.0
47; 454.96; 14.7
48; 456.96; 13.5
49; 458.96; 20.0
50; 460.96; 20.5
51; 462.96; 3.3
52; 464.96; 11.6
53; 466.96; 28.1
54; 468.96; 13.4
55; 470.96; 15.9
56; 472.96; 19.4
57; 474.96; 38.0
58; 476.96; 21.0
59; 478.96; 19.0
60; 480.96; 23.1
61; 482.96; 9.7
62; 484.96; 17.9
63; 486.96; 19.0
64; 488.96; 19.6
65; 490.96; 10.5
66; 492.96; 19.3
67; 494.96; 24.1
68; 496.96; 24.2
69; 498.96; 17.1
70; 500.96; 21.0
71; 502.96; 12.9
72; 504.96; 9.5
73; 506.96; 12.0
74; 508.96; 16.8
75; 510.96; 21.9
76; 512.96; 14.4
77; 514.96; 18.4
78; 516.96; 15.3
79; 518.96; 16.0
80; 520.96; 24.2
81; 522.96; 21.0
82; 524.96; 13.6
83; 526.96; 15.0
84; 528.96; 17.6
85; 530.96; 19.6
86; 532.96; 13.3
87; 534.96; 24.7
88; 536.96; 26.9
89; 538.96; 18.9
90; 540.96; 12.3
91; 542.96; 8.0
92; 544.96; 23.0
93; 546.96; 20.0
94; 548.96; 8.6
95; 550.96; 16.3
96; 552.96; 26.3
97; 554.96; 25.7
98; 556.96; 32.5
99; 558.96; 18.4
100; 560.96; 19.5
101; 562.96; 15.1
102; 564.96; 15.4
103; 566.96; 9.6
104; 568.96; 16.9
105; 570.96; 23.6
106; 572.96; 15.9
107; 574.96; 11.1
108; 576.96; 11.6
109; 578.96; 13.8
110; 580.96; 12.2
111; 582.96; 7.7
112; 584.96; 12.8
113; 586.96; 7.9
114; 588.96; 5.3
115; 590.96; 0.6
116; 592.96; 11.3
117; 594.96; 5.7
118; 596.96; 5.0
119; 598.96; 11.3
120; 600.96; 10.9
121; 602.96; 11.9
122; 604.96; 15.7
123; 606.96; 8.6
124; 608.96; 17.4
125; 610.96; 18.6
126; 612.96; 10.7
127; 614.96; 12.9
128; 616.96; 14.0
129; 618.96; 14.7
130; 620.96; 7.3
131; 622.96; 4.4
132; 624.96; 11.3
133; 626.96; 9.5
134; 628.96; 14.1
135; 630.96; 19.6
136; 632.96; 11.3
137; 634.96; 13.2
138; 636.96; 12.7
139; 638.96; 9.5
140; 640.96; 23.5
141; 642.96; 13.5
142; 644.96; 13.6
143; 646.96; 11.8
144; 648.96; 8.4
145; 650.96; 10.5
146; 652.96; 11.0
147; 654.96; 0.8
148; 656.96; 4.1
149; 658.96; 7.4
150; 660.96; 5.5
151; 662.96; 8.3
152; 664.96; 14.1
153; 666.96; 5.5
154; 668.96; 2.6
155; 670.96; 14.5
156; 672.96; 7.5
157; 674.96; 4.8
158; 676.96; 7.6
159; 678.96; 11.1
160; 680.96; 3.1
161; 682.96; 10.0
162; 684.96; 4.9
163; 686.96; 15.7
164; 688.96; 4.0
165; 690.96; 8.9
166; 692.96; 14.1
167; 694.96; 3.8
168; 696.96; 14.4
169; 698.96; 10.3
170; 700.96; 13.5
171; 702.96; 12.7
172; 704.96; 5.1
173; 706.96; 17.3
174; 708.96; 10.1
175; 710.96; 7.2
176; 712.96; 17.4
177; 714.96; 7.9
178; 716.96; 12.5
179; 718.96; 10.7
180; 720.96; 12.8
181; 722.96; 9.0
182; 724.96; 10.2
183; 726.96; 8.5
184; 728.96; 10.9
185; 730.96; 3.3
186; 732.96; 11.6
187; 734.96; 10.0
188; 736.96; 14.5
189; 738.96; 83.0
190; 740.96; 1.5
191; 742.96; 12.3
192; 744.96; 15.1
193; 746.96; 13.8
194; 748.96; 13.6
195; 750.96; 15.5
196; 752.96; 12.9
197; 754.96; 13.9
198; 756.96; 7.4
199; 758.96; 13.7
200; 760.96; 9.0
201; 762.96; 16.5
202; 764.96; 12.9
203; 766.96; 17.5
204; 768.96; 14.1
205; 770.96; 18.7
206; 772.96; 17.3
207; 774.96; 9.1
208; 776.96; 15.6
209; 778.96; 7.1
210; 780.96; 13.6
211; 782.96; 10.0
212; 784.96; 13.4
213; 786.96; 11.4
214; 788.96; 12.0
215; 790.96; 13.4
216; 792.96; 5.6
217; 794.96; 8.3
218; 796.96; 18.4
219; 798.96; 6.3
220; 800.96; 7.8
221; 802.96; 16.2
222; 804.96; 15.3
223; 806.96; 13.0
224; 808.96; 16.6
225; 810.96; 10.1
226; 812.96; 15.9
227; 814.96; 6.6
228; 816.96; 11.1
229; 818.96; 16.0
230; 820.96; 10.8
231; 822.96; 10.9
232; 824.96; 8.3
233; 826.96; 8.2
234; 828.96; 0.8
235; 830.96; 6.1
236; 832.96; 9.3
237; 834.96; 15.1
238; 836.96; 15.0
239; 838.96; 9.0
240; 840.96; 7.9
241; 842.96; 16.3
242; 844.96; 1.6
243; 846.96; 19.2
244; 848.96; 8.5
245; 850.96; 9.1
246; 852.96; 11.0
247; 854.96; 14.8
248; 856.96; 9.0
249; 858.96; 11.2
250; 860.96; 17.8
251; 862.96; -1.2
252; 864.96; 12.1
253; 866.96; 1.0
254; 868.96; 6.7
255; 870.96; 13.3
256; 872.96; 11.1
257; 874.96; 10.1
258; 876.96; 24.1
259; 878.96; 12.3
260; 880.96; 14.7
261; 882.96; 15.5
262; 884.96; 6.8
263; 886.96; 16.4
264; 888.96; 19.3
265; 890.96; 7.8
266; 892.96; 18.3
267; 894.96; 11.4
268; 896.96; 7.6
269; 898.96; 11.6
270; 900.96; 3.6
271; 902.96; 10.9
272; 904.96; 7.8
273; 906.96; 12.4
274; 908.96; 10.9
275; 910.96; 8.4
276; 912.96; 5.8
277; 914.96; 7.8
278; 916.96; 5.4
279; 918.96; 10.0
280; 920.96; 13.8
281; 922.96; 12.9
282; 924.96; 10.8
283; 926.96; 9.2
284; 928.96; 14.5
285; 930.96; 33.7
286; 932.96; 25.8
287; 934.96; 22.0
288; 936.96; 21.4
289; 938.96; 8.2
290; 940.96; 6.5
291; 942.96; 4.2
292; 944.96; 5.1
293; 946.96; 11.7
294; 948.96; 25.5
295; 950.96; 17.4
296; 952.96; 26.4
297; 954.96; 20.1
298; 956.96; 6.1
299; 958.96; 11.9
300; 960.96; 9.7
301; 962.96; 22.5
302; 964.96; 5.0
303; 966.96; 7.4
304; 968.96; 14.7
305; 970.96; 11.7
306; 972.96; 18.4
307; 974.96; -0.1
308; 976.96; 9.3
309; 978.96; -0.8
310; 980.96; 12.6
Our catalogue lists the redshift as 0.981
